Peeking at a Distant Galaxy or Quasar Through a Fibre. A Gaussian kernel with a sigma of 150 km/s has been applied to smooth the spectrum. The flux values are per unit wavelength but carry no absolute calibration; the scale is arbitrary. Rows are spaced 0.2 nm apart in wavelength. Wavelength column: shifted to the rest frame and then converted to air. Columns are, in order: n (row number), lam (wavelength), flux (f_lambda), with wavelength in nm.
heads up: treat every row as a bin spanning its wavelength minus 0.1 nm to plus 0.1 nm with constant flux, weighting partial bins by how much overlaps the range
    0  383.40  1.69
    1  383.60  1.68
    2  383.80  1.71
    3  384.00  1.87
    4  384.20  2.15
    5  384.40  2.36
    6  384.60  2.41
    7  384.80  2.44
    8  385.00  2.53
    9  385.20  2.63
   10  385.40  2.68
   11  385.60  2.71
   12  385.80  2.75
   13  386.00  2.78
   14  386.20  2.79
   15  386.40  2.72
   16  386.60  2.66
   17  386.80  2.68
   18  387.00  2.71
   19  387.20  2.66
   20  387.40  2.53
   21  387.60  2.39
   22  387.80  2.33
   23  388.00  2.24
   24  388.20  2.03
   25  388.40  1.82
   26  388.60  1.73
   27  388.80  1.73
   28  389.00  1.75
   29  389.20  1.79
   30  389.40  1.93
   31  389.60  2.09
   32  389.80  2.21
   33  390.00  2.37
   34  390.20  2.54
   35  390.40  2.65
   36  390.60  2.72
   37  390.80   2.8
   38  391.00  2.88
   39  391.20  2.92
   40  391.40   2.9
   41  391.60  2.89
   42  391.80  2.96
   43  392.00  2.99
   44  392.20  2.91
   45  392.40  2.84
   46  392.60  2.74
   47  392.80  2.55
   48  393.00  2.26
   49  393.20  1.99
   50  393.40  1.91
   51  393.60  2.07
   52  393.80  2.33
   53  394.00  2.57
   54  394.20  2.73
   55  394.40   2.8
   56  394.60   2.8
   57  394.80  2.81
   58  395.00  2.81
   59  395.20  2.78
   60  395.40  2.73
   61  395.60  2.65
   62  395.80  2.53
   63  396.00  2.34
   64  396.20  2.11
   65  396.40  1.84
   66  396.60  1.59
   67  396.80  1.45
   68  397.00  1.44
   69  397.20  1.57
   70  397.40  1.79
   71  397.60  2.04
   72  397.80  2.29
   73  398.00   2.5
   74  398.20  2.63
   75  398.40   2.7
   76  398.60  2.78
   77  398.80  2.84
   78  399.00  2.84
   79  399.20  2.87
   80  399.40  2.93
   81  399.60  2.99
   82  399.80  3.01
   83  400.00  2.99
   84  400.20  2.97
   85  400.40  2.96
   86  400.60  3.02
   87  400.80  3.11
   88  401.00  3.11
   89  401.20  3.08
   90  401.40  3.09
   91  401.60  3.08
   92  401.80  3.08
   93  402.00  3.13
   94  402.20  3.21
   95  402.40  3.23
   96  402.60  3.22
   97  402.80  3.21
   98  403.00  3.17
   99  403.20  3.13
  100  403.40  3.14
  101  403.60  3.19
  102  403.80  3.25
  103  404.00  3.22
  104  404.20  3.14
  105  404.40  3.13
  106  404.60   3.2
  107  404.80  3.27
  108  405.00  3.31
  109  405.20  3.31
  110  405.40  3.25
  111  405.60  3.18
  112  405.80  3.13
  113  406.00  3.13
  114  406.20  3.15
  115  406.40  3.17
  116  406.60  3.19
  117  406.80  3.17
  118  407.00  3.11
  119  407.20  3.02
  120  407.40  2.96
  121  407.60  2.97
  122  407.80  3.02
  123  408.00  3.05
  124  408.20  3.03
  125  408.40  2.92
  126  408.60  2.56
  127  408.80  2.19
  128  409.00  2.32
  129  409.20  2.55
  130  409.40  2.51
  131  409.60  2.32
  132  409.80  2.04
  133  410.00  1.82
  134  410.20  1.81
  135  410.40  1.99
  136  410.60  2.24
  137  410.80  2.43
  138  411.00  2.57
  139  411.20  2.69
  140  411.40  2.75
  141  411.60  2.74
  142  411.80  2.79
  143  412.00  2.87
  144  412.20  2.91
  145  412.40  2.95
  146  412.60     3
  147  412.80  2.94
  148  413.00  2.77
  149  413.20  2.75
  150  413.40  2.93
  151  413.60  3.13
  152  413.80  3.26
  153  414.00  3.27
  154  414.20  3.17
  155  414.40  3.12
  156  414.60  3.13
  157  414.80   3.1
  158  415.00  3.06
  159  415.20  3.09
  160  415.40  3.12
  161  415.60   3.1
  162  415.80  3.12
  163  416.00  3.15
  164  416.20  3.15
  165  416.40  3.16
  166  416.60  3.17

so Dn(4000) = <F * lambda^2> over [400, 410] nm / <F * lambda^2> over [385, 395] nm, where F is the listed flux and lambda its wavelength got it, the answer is 1.30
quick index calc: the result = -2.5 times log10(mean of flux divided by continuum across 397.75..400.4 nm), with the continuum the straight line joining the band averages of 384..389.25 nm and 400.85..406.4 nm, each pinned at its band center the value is 0.06 mag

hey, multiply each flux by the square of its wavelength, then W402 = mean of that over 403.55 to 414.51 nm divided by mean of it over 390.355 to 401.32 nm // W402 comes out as 1.18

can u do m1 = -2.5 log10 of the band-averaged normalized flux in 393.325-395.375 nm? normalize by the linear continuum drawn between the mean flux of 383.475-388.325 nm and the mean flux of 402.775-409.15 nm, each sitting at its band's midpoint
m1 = 0.05 mag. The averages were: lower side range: 2.43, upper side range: 3.06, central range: 2.58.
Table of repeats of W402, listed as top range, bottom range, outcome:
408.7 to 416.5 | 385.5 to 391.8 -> 1.28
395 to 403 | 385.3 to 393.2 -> 1.12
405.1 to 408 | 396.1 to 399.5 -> 1.45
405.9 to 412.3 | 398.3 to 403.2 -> 0.92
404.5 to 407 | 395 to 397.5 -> 1.60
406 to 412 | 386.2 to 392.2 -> 1.20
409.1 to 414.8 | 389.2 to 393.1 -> 1.15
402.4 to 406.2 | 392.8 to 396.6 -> 1.38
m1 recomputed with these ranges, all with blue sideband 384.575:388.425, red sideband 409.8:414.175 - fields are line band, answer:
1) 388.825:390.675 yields 0.16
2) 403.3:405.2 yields -0.21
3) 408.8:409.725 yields 0.12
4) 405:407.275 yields -0.19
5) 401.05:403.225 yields -0.19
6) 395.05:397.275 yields 0.22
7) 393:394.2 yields 0.16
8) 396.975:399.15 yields 0.11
